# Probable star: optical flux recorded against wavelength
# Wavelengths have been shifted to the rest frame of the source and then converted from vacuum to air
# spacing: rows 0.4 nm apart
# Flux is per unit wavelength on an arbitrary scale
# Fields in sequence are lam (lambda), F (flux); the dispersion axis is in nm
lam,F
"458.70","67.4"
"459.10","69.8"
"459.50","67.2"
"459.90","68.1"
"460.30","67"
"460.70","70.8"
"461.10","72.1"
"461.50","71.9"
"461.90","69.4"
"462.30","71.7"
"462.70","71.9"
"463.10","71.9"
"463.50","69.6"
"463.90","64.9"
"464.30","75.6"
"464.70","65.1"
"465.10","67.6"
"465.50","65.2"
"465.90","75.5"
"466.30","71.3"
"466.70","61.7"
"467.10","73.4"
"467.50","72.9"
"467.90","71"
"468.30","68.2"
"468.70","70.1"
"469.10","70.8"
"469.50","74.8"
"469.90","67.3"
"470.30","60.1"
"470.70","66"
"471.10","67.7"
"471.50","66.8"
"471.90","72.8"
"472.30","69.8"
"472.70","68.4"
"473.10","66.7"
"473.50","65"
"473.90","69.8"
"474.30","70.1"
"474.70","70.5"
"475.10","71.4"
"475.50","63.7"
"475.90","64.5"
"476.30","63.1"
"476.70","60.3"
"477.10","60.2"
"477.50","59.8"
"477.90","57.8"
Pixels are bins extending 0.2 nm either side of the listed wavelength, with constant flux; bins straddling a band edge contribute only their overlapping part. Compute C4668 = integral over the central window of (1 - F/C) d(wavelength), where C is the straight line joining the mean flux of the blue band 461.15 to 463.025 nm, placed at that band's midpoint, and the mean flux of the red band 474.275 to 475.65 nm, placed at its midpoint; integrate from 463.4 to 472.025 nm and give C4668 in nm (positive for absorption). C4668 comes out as 0.16 nm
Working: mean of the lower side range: 71.3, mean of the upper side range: 69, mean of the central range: 69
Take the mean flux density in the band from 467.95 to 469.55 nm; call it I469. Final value 70.6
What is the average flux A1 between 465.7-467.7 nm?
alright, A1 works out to 71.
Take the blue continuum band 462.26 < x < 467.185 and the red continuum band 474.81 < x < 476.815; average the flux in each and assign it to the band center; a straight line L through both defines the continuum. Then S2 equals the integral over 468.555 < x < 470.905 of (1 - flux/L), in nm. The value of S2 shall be -0.02 nm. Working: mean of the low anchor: 69.5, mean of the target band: 68.1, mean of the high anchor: 65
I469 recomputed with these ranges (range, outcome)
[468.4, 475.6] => 68.5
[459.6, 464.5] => 70.3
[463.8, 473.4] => 68.9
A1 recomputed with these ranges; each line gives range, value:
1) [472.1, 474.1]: 67.9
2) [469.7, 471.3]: 65.3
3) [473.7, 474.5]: 69.9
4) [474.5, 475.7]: 68.5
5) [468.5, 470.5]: 68.6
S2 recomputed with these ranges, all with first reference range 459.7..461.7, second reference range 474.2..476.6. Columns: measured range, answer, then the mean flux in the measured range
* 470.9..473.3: -0.04 nm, 68.7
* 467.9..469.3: -0.03 nm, 69.9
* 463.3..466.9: 0.03 nm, 68.5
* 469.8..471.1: 0.06 nm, 64.7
